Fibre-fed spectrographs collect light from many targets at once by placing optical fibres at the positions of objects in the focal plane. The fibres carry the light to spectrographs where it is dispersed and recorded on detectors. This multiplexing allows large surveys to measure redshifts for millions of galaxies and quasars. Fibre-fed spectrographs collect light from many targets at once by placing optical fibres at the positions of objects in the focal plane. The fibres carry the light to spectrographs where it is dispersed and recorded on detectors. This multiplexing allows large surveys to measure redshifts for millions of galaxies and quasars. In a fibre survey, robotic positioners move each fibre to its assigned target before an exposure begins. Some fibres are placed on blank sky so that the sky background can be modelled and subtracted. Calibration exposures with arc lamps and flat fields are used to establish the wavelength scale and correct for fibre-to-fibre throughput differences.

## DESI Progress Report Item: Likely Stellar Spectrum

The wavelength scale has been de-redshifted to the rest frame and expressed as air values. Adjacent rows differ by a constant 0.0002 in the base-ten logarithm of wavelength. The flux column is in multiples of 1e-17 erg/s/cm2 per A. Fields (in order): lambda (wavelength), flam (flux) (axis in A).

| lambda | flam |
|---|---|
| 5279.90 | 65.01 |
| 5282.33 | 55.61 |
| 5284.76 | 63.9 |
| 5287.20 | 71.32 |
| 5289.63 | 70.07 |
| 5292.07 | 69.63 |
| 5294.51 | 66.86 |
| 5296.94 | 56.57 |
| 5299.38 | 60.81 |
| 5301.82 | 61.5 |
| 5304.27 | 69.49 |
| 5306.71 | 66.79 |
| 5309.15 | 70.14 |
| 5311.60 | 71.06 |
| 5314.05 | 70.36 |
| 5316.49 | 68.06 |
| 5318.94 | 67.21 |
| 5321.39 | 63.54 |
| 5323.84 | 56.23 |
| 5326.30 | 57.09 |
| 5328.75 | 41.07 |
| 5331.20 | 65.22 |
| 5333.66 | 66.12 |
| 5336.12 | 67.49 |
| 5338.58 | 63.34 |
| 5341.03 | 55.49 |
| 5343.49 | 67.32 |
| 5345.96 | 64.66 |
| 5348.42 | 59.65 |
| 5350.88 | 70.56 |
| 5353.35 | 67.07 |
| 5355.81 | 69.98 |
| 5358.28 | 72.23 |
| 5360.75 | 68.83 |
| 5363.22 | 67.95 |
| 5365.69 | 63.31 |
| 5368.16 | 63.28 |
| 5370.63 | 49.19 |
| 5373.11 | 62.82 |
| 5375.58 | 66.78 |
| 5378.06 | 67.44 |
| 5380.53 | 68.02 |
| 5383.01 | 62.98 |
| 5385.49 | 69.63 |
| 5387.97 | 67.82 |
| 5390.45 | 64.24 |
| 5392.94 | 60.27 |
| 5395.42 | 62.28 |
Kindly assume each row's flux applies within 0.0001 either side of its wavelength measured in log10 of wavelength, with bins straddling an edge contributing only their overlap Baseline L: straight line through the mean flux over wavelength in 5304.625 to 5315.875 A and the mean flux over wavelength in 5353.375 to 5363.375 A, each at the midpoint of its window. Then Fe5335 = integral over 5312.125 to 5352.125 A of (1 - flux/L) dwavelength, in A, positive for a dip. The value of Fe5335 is 3.9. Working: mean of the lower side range 69.5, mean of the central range 62.9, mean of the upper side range 69.6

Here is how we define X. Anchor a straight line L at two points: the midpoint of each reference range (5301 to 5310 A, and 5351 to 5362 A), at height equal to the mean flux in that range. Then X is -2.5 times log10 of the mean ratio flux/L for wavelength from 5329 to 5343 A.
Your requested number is 0.11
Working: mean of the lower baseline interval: 67.1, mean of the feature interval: 62.2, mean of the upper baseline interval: 69.6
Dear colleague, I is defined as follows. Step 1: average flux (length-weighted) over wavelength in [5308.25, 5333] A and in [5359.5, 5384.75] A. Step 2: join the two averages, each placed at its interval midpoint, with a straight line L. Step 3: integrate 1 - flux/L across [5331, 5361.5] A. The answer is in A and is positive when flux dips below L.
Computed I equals -1.2 A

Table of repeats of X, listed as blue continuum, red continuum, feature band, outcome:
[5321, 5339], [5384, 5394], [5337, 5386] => -0.04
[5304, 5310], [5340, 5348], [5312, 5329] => 0.07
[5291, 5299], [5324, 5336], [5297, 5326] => -0.07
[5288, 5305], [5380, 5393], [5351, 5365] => -0.06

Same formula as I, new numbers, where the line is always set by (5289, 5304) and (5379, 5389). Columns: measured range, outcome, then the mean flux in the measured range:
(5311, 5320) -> -0.6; 69.1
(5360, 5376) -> 0.9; 62.8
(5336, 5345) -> 0.4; 62.9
